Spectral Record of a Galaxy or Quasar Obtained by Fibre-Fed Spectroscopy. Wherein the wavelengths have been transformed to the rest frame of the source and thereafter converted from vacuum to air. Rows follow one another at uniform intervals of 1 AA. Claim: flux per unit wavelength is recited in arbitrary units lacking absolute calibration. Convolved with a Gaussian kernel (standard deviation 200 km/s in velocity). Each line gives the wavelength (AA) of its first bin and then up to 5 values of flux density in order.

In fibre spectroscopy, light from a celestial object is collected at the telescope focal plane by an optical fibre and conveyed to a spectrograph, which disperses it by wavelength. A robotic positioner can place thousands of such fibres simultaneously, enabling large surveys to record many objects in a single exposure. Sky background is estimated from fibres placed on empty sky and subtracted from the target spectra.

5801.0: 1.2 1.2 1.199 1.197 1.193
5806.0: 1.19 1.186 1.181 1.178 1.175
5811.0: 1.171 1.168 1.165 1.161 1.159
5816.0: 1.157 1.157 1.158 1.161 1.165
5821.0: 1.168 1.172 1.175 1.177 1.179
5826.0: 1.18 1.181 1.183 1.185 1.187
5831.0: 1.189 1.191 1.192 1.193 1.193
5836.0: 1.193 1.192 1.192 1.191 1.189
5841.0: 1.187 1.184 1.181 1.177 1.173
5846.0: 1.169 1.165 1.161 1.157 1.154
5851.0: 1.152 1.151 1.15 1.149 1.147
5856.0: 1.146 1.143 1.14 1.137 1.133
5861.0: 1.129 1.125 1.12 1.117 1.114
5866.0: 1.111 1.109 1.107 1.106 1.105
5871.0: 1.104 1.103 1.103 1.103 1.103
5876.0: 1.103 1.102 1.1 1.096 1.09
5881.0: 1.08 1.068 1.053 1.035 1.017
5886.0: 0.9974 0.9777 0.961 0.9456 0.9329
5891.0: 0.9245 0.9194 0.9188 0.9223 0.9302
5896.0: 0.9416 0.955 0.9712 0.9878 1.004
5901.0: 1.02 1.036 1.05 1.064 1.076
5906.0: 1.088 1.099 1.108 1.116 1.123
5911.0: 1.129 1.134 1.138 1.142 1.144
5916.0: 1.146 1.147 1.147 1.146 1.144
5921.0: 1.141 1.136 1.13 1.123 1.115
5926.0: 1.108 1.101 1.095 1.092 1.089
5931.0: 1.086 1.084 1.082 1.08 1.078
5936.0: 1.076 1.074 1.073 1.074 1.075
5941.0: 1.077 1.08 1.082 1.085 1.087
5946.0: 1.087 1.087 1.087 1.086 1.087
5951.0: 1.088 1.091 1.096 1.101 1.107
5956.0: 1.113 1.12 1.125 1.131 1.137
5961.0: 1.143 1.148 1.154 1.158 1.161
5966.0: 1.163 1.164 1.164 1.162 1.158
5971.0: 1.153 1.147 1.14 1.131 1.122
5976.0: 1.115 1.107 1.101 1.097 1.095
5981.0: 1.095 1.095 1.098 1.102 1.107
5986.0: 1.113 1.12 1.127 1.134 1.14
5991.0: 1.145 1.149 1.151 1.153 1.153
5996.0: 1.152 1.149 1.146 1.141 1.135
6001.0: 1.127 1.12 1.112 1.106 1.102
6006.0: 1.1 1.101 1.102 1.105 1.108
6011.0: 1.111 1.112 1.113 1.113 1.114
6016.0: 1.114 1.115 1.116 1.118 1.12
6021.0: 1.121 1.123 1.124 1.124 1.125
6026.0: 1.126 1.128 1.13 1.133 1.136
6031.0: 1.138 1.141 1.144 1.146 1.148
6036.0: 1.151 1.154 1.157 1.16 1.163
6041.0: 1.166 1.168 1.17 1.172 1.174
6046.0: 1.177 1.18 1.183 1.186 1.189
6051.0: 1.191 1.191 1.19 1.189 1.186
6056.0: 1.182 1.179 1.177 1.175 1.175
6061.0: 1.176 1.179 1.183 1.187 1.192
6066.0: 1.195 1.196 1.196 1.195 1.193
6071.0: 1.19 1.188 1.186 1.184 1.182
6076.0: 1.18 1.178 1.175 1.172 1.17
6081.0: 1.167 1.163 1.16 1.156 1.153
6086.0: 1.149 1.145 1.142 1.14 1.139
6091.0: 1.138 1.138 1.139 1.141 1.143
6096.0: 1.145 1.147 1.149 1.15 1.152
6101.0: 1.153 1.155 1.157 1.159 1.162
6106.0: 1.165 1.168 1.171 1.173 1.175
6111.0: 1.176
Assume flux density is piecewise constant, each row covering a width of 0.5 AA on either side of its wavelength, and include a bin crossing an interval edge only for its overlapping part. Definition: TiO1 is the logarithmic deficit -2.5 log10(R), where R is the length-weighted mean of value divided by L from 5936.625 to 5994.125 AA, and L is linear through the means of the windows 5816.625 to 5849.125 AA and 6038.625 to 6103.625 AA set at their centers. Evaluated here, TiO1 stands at 0.05 mag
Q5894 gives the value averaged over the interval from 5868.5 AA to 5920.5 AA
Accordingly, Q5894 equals 1.06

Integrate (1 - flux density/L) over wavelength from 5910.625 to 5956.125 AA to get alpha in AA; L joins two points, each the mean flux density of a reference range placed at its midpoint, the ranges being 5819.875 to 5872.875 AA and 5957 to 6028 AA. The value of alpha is 1.4 AA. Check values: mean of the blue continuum 1.16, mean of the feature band 1.1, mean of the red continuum 1.13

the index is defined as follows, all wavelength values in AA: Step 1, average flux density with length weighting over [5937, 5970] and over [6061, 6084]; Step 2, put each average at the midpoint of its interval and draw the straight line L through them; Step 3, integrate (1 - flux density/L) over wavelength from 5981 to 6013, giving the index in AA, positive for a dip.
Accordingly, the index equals 0.4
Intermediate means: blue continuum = 1.11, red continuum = 1.18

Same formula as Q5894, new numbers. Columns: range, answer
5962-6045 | 1.13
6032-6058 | 1.17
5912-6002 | 1.12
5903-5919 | 1.12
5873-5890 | 1.05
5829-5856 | 1.17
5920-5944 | 1.09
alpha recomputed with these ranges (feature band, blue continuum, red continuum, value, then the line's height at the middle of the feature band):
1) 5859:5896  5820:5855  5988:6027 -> 3.5 AA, 1.16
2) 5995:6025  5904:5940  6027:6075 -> 0.9 AA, 1.15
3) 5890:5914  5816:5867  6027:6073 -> 2.8 AA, 1.17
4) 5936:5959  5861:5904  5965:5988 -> 0.2 AA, 1.1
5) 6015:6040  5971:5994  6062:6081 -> 0.4 AA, 1.15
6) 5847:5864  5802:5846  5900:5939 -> 0.2 AA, 1.15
